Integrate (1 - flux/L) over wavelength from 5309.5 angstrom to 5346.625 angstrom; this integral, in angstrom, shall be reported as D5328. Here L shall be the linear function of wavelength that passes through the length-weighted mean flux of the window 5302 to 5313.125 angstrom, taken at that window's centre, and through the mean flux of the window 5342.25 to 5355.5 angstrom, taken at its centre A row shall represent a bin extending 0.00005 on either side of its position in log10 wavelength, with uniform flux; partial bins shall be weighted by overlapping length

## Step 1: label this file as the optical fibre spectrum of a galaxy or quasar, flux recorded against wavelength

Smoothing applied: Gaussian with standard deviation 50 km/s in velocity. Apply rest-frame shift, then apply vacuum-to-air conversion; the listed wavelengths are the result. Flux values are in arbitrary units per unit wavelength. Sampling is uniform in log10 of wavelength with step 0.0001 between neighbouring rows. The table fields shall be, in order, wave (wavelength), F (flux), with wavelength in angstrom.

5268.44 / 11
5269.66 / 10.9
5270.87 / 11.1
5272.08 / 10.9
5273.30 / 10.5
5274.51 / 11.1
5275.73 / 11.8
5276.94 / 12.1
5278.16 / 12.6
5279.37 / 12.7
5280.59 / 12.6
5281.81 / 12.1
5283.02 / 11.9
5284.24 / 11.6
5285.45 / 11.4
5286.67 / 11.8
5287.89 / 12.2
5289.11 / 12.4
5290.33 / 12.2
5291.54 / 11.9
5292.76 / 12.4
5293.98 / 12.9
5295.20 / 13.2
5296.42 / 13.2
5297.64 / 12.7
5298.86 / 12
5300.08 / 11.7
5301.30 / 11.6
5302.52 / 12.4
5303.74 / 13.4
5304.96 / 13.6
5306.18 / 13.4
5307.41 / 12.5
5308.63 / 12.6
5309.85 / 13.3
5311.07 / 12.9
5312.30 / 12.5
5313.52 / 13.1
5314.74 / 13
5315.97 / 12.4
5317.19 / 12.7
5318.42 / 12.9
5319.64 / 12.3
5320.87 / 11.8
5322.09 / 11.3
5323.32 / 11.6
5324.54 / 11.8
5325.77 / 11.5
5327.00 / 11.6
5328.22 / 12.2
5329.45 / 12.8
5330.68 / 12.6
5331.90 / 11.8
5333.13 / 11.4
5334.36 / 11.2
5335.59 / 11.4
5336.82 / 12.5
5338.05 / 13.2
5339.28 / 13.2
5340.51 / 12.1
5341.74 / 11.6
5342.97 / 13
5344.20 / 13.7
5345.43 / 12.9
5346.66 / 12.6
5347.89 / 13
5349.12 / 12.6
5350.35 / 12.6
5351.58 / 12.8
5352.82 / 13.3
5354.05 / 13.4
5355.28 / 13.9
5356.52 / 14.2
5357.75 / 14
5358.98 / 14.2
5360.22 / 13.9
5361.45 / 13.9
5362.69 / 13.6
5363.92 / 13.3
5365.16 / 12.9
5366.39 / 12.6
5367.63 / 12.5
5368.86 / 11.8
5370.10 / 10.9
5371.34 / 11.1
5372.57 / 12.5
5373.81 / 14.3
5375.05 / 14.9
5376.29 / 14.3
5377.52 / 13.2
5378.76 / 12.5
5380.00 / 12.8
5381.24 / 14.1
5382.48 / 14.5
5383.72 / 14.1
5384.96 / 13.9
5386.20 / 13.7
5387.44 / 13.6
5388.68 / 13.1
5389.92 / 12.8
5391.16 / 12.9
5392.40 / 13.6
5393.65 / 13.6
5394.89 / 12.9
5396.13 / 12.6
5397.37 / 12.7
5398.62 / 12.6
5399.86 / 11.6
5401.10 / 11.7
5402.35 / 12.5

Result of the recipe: 1.9 angstrom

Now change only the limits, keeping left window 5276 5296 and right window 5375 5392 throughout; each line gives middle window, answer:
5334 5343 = 0.5 angstrom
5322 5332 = 0.7 angstrom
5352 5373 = 0.3 angstrom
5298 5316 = -0.2 angstrom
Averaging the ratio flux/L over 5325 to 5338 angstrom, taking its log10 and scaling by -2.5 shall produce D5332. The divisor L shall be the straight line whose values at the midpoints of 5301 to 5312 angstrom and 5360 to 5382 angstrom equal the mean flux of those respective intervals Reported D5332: 0.09 mag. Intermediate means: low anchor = 12.9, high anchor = 13.1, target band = 11.9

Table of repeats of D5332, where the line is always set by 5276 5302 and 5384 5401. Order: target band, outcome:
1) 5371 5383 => -0.046 mag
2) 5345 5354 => -0.014 mag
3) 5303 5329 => -0.004 mag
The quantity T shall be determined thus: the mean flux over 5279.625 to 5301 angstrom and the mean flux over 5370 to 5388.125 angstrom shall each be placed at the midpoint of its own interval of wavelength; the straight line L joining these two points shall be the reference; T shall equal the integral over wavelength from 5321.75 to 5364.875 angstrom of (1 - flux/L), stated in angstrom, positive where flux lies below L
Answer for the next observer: 0.8 angstrom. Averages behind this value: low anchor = 12.2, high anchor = 13.4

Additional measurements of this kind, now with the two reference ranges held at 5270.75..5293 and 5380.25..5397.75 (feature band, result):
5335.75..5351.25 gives 0.1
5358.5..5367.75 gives -0.2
